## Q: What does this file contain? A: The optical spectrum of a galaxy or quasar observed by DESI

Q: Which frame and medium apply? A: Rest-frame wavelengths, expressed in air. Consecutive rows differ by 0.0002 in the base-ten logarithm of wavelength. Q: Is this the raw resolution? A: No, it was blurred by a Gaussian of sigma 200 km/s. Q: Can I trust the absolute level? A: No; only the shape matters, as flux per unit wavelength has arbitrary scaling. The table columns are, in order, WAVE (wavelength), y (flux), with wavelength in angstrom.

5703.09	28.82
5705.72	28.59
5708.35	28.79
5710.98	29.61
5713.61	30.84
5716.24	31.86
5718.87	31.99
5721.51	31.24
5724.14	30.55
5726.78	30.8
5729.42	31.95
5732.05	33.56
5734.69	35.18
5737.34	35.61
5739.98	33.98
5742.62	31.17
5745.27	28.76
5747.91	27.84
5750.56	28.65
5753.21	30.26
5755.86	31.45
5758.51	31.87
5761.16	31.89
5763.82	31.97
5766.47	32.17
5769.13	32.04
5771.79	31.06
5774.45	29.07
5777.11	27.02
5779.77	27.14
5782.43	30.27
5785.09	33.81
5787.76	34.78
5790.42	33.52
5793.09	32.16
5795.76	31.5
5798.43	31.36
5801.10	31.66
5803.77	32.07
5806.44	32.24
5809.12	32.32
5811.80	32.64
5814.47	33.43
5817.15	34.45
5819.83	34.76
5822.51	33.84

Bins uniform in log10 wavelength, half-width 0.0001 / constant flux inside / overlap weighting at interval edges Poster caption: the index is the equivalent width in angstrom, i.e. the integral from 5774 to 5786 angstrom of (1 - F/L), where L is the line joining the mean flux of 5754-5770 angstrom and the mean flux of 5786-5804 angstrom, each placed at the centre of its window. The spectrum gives 1.07 angstrom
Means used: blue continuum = 31.8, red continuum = 32.5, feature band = 29.4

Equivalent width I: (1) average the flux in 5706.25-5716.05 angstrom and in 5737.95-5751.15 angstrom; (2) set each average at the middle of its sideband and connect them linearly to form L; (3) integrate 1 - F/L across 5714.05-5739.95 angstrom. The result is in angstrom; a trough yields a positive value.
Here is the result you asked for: -2.03 angstrom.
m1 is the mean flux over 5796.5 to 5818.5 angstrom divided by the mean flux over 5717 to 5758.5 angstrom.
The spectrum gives 1.03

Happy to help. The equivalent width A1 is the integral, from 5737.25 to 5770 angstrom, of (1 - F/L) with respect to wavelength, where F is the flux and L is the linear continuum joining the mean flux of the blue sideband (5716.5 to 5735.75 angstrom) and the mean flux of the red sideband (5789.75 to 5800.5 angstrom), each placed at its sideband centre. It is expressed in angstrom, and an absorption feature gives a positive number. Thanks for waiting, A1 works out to 0.9 angstrom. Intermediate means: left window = 32.1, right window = 32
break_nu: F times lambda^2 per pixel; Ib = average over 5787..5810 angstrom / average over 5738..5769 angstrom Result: 1.06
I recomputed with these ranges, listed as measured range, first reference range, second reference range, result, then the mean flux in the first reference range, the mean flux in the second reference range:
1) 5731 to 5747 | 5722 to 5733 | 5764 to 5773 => -0.6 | 31.6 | 31.8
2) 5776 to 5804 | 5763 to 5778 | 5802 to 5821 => 0.3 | 30.6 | 33.1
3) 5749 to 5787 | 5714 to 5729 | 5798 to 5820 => 1.6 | 31.3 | 32.7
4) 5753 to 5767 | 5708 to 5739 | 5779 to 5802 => 0.1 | 32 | 31.9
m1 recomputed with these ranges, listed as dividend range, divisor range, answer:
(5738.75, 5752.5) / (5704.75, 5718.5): 1.00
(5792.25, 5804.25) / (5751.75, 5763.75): 1.01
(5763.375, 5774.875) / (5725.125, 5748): 0.97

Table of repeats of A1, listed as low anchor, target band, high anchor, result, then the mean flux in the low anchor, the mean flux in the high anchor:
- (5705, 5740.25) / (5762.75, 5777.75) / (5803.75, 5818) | 0.8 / 31.7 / 32.9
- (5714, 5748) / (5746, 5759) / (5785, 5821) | 1.0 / 32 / 32.9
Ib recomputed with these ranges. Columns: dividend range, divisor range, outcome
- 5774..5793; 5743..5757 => 1.06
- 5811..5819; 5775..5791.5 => 1.10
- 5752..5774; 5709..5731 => 1.03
